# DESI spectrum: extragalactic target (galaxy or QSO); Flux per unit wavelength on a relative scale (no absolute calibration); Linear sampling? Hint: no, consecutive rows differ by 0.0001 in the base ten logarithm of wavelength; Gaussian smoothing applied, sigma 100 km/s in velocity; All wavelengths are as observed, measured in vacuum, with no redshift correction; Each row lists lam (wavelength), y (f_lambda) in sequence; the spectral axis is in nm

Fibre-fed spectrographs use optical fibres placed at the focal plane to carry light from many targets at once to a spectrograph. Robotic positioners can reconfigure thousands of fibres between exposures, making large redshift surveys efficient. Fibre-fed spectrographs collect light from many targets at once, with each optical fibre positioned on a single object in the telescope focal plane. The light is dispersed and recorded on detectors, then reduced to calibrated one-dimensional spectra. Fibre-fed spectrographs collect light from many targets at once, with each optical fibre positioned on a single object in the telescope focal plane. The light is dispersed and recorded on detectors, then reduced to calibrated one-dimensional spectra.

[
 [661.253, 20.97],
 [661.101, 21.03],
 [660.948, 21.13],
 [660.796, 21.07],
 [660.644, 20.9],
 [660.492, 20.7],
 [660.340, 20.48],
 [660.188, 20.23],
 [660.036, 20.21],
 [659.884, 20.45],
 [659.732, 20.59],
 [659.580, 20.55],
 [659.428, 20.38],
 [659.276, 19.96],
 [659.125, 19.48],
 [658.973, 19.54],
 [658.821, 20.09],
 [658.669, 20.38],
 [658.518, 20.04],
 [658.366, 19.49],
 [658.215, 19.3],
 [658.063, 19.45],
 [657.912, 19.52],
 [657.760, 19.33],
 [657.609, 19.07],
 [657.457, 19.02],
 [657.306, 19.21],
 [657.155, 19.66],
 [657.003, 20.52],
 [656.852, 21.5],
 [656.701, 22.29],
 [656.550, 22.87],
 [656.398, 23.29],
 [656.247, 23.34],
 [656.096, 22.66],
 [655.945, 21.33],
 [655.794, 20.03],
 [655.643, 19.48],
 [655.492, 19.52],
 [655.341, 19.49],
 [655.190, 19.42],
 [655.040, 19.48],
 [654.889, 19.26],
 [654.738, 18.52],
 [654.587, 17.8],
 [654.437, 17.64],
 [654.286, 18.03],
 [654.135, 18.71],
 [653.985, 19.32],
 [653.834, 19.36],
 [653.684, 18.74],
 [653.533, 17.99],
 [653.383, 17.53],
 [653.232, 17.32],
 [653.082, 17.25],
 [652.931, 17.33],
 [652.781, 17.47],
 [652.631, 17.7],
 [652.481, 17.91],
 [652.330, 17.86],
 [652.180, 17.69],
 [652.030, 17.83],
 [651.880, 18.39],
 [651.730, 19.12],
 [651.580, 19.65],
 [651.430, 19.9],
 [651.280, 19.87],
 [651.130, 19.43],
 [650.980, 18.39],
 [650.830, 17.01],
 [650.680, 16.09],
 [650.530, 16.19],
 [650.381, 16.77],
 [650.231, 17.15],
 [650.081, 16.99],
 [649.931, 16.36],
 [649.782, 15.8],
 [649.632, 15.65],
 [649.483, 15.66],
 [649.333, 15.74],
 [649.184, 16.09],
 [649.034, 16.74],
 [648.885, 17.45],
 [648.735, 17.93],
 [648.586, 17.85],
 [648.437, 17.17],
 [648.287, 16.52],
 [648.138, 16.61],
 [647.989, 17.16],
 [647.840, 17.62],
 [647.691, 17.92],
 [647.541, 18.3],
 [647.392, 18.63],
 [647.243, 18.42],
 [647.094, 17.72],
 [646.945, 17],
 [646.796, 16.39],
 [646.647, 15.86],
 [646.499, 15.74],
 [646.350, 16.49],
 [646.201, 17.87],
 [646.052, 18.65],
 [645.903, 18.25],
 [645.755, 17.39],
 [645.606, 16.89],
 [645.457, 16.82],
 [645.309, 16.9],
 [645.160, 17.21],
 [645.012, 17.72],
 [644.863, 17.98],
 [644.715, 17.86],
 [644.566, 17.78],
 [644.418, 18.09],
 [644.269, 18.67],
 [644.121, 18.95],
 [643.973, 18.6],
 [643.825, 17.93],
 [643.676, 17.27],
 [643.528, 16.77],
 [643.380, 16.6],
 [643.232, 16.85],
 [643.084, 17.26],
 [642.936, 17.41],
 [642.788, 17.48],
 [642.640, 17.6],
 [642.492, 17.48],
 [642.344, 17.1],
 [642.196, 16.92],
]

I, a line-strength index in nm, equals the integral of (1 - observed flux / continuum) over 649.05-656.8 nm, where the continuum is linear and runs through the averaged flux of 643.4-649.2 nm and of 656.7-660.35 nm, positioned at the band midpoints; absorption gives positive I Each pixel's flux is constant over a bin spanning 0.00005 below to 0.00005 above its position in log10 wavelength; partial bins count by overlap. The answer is 0.14 nm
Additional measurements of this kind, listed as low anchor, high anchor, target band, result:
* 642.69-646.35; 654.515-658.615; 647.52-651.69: 0.315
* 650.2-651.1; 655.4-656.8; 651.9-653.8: 0.111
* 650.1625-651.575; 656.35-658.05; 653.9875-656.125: 0.035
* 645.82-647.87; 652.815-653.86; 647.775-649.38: 0.053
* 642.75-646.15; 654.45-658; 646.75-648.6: 0.086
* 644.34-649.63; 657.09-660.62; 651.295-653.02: 0.008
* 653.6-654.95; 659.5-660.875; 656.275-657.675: -0.103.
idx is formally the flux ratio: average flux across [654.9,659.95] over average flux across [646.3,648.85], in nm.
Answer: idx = 1.18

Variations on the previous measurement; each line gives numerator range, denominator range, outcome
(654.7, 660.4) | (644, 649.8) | 1.17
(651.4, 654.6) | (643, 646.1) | 1.03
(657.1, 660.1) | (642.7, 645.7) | 1.13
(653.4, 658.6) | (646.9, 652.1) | 1.14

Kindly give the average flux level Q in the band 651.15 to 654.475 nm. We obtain 18.3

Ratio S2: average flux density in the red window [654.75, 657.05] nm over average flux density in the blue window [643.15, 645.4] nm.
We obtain 1.18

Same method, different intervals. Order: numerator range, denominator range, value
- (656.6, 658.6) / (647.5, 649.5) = 1.17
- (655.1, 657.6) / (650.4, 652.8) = 1.15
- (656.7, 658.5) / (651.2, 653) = 1.07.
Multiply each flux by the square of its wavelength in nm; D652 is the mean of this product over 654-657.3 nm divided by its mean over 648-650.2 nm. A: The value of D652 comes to 1.24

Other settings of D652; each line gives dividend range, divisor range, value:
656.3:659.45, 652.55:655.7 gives 1.11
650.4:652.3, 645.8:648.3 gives 1.06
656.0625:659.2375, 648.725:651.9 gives 1.20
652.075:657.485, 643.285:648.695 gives 1.14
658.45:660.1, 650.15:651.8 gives 1.14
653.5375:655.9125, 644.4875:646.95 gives 1.13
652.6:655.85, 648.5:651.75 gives 1.08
